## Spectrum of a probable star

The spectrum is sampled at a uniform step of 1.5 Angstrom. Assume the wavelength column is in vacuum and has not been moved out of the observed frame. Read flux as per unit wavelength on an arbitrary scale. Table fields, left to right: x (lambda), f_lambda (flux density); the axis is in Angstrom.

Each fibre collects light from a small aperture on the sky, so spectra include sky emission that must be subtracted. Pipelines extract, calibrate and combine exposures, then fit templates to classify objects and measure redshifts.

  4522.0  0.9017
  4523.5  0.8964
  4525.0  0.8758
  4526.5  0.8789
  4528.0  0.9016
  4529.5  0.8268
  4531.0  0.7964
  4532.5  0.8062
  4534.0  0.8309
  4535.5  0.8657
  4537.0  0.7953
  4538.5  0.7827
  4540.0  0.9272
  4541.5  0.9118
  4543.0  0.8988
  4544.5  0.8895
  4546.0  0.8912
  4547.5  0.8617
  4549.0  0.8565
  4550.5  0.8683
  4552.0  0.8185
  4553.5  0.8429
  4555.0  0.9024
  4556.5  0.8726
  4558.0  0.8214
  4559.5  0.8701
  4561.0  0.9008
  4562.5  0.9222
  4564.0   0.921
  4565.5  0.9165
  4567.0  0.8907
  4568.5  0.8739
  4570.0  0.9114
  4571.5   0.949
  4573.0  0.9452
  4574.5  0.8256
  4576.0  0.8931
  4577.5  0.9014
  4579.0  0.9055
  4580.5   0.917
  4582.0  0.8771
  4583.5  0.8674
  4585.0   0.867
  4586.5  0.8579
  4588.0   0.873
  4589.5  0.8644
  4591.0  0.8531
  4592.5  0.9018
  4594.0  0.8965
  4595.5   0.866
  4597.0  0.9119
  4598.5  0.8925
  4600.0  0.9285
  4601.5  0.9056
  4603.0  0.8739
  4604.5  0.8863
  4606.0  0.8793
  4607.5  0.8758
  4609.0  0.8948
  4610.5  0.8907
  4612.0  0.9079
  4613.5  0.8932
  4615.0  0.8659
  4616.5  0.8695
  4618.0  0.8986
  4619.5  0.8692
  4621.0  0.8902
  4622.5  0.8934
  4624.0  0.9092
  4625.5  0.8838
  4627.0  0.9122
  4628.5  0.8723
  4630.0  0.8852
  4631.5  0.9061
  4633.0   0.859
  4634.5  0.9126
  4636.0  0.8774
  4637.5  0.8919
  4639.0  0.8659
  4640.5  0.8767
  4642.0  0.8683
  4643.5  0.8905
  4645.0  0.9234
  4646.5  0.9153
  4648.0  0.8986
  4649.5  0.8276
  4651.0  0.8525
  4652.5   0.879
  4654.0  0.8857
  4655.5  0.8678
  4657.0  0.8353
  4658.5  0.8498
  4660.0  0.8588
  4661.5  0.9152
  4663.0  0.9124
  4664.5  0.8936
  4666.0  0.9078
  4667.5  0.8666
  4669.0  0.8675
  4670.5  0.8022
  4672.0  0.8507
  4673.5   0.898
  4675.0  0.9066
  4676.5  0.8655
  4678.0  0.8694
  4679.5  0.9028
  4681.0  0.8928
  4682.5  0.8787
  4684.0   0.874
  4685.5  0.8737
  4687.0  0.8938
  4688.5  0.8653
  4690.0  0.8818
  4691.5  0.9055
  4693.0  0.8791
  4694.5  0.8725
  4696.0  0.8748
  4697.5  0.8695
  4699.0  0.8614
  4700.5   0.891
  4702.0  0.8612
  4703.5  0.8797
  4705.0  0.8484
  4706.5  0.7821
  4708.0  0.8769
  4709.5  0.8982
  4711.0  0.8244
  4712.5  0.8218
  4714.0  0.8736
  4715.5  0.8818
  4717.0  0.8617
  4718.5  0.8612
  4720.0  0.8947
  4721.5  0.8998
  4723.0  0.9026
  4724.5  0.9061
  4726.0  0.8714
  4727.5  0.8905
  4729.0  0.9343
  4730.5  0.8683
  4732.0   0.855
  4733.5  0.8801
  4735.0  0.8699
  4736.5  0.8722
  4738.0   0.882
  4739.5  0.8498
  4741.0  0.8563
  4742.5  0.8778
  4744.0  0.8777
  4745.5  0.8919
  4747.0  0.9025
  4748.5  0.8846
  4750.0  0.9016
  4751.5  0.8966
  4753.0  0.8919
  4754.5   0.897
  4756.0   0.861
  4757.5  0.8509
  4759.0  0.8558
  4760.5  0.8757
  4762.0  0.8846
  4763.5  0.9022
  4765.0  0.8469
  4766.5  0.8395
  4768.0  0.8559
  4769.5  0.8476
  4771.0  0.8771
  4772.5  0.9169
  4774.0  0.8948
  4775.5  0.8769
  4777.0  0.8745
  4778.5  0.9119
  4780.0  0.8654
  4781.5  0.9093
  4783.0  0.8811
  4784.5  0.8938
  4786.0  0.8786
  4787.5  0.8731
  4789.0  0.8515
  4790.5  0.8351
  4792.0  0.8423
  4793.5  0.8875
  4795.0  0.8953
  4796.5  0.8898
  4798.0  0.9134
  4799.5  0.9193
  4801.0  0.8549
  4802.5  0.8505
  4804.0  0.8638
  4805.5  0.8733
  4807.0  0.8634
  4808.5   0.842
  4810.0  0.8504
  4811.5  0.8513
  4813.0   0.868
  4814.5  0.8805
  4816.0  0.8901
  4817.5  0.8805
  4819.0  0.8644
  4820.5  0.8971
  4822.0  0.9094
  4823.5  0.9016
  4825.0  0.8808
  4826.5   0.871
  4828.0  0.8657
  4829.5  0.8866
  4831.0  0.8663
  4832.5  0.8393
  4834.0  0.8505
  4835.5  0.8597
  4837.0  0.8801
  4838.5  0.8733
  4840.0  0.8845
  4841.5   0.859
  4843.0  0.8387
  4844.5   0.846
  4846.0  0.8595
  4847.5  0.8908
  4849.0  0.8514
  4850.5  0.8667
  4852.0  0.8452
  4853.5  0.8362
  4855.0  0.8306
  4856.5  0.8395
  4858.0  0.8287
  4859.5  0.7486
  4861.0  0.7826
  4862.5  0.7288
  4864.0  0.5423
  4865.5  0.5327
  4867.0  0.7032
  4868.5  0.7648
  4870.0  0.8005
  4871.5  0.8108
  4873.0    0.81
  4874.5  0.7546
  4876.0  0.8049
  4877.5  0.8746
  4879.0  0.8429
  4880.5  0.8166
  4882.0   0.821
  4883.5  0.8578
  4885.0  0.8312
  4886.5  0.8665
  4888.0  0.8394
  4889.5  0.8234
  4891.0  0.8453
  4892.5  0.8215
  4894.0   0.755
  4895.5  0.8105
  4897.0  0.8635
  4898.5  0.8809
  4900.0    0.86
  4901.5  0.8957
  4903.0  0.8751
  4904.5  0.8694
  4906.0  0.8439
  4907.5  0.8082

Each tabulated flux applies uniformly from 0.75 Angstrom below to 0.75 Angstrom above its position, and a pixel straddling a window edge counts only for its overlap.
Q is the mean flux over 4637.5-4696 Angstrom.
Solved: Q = 0.878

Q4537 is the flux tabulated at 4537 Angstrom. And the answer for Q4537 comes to 0.7953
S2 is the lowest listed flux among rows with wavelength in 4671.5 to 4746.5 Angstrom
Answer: 0.7821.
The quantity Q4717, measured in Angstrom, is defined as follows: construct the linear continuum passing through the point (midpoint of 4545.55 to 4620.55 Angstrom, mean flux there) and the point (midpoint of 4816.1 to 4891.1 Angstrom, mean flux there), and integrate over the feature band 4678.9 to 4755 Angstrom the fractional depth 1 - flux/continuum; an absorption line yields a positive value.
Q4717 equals -1.80 Angstrom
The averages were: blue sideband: 0.885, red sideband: 0.829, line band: 0.877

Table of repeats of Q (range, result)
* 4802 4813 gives 0.857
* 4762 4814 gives 0.874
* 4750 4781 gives 0.877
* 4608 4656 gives 0.885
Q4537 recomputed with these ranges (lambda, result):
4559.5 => 0.8701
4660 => 0.8588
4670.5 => 0.8022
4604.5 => 0.8863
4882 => 0.821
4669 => 0.8675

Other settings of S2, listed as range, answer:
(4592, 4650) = 0.8276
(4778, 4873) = 0.5327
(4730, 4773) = 0.8395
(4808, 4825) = 0.842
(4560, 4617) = 0.8256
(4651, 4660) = 0.8353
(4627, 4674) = 0.8022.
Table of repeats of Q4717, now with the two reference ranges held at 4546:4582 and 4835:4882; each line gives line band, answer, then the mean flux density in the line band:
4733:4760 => -1.3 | 0.878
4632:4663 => -0.5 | 0.879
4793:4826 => -2.4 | 0.878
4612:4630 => -0.4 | 0.888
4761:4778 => -0.9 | 0.875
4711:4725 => -0.5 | 0.875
